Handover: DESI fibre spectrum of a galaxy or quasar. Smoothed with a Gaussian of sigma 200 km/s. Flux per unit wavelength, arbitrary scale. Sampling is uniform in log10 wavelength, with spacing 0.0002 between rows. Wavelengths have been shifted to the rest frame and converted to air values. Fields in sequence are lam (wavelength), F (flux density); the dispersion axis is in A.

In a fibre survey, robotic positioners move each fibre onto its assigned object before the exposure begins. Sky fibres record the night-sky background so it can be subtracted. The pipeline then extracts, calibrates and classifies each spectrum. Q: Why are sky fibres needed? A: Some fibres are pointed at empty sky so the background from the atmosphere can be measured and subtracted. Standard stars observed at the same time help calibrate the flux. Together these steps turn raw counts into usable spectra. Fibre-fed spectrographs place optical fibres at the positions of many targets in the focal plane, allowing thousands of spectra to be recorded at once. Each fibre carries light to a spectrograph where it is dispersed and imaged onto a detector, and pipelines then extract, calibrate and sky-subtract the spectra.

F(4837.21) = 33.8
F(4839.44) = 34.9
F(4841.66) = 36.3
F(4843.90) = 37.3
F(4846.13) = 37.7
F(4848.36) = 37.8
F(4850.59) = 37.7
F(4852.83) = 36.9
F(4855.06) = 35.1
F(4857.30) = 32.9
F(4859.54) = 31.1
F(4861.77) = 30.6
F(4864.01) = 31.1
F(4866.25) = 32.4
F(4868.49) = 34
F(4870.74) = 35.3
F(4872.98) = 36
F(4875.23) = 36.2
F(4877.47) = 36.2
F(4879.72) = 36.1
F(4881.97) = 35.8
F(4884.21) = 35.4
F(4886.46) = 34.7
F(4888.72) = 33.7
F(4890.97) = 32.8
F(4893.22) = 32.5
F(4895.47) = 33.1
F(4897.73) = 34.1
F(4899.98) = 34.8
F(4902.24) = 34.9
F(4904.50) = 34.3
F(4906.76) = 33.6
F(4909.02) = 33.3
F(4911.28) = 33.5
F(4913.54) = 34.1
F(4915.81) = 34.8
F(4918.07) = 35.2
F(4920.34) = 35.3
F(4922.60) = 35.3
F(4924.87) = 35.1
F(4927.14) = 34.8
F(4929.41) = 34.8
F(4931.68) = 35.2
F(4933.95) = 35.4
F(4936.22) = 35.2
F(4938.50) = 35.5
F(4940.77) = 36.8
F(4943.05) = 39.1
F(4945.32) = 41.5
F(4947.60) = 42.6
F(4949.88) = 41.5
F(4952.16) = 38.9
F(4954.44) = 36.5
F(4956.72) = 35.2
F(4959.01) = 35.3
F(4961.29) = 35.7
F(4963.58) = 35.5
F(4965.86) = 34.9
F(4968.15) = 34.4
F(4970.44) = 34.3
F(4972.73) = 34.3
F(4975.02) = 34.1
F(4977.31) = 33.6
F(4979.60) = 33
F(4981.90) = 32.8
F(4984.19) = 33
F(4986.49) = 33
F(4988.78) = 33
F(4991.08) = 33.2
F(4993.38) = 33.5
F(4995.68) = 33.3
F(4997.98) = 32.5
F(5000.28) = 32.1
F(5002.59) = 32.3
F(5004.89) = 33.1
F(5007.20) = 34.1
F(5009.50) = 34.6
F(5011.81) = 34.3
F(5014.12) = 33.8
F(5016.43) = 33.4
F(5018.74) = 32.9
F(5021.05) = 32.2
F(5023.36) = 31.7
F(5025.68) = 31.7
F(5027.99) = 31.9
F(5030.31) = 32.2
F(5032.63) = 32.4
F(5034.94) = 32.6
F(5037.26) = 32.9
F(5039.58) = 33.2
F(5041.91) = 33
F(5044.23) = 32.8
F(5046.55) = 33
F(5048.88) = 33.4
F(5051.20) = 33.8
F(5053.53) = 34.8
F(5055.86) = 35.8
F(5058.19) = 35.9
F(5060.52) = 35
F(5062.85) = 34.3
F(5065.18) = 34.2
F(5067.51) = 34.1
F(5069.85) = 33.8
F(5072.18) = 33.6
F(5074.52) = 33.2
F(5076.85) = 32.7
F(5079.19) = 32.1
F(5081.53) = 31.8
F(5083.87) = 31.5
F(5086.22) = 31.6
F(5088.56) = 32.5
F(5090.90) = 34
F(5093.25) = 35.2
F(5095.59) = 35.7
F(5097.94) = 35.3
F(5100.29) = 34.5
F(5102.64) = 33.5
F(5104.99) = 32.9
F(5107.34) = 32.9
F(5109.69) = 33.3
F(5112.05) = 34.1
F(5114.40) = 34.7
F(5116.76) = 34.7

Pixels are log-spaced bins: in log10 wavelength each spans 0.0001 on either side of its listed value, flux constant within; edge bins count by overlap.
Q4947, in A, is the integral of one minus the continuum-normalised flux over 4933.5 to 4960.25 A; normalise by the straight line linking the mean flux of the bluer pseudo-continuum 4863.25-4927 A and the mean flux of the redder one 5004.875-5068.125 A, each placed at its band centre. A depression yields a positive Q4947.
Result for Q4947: -3.0 A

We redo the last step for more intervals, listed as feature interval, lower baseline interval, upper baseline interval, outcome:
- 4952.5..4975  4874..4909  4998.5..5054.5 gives -1.0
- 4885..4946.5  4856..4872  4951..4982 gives -2.1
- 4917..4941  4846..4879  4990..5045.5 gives -1.0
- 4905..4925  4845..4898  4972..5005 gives -0.2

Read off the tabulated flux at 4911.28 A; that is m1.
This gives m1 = 33.5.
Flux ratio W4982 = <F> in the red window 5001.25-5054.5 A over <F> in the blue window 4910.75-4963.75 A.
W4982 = 0.91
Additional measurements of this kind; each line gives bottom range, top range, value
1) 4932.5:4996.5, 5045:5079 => 0.96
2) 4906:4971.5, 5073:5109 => 0.93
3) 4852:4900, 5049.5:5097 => 0.99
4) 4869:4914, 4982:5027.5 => 0.96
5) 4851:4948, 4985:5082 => 0.95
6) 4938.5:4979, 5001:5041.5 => 0.90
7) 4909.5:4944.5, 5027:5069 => 0.95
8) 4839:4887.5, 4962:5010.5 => 0.96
